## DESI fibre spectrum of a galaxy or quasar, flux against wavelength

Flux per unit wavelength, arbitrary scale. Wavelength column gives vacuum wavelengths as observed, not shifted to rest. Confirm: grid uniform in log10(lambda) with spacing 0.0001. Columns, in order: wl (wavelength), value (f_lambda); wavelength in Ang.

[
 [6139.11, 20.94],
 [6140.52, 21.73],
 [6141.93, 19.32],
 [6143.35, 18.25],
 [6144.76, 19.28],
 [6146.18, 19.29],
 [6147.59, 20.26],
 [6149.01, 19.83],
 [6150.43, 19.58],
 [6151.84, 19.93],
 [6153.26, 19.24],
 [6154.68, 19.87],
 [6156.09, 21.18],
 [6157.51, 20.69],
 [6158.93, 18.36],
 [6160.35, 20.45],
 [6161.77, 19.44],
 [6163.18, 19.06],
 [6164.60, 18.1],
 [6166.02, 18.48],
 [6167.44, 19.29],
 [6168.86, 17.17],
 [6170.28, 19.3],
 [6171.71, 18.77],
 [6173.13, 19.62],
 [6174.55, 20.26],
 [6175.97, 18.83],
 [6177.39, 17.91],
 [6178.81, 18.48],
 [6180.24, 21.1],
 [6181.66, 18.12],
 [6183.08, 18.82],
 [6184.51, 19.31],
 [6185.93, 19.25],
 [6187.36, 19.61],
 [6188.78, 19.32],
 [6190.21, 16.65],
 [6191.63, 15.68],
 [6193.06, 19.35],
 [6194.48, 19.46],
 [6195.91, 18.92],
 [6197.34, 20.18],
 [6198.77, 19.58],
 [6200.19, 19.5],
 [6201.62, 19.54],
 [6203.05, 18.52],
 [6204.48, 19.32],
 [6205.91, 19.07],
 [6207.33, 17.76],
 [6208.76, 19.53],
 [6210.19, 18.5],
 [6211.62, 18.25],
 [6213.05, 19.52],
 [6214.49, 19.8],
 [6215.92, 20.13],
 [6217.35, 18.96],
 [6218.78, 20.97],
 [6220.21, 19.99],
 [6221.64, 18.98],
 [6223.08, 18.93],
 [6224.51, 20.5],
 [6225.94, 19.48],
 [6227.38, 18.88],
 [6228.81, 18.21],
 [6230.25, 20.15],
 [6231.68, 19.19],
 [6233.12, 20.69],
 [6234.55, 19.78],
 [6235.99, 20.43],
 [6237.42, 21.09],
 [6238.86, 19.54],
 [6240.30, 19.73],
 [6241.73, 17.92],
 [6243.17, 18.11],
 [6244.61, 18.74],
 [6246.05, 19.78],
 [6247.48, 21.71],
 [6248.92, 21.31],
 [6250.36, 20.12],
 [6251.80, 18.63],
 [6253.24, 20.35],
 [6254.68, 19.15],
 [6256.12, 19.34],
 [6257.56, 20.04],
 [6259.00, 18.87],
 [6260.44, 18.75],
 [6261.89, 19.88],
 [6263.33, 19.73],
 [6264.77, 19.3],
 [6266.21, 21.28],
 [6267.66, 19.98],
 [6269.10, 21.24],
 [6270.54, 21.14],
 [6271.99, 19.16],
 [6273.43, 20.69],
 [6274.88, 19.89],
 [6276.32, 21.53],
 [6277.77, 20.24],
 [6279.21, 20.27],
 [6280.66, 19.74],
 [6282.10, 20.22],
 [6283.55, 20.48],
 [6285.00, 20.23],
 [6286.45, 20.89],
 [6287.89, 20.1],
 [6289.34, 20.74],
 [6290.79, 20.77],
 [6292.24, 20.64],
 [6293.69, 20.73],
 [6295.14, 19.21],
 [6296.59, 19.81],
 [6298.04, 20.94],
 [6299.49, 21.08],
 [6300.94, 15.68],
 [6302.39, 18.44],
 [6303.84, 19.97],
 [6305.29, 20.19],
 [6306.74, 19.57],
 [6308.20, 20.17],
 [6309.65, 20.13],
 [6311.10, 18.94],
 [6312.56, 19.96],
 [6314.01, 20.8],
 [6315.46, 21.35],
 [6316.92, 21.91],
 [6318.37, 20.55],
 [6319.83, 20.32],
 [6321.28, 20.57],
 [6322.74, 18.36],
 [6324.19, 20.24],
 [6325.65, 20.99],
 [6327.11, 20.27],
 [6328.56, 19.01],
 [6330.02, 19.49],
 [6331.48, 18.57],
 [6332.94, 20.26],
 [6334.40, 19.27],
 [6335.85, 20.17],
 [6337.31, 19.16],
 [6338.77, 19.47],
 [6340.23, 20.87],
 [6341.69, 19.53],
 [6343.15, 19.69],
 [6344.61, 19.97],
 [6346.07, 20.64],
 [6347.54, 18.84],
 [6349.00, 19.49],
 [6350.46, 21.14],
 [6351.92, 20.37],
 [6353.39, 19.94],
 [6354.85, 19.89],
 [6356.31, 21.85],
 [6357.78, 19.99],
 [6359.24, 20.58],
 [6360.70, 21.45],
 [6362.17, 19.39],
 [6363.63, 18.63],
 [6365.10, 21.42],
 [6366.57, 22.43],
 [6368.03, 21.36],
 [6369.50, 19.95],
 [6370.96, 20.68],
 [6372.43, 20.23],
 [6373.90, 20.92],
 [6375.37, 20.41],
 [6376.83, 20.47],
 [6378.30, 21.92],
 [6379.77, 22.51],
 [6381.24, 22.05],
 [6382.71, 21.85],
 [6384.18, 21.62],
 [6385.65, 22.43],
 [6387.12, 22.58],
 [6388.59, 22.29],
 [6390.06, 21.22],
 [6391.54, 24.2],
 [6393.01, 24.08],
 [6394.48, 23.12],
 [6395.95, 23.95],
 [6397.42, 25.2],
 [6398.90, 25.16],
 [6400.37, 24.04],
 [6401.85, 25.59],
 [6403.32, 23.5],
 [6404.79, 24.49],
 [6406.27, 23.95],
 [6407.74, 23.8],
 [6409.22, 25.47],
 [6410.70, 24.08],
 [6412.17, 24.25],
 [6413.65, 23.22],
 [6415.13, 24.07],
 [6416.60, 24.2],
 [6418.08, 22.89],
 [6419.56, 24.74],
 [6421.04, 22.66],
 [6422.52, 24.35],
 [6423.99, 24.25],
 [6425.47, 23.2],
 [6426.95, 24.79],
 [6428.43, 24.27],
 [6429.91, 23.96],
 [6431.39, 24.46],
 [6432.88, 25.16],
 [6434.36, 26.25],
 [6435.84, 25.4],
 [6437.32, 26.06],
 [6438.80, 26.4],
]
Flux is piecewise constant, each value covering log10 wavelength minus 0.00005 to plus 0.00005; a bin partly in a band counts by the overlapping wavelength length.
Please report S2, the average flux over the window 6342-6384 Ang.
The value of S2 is 20.6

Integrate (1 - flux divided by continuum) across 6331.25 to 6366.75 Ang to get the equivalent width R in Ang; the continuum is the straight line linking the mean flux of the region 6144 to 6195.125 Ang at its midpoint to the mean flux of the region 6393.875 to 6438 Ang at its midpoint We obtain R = 4.4 Ang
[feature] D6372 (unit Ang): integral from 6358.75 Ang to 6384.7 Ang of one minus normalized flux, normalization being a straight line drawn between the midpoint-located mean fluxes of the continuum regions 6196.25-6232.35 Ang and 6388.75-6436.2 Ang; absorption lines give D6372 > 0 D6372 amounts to 2.4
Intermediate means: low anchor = 19.3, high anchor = 24.2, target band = 21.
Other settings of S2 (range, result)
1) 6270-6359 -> 20.1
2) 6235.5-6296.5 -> 20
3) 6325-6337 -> 19.7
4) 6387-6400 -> 23.6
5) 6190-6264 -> 19.4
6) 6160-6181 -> 19.1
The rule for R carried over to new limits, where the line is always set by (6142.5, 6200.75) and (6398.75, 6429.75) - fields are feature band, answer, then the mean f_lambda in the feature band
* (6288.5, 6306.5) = 1.6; 19.8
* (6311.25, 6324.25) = 1.0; 20.4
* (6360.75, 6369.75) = 1.0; 20.6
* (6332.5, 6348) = 1.9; 19.8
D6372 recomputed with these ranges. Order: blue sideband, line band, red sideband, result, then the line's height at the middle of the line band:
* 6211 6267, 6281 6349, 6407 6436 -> 4.97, 21.6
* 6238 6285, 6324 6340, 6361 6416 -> 1.25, 21.4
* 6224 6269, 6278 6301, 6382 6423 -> 0.64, 20.8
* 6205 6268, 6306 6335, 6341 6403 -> 1.03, 20.8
